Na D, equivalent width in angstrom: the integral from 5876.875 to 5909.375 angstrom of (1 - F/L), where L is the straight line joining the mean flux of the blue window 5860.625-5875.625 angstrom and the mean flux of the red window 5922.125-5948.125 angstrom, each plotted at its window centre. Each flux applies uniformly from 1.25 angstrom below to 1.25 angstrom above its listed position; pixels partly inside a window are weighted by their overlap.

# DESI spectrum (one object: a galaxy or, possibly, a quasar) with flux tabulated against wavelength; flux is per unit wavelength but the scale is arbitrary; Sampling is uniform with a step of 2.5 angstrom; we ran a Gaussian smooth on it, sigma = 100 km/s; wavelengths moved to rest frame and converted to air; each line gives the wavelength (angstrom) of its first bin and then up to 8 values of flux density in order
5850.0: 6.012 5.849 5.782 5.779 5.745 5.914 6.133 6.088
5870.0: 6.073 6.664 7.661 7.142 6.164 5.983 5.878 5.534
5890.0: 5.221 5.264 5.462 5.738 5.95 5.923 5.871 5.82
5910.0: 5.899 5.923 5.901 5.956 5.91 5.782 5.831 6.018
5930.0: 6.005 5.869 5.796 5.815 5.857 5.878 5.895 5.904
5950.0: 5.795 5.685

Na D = 1.9 angstrom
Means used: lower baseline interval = 6.34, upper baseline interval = 5.88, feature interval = 5.82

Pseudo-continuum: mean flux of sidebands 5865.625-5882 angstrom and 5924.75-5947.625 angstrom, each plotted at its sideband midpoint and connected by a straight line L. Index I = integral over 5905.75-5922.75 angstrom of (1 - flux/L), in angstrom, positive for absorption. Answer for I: 0.7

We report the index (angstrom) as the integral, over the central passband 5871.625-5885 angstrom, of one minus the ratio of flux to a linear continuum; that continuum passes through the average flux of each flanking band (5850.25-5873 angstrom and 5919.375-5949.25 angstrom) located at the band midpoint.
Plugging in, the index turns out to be -1.5 angstrom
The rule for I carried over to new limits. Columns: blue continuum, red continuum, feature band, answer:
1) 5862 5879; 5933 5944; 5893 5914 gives 1.35 angstrom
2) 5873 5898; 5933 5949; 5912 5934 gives 0.02 angstrom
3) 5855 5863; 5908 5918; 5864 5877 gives -1.66 angstrom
